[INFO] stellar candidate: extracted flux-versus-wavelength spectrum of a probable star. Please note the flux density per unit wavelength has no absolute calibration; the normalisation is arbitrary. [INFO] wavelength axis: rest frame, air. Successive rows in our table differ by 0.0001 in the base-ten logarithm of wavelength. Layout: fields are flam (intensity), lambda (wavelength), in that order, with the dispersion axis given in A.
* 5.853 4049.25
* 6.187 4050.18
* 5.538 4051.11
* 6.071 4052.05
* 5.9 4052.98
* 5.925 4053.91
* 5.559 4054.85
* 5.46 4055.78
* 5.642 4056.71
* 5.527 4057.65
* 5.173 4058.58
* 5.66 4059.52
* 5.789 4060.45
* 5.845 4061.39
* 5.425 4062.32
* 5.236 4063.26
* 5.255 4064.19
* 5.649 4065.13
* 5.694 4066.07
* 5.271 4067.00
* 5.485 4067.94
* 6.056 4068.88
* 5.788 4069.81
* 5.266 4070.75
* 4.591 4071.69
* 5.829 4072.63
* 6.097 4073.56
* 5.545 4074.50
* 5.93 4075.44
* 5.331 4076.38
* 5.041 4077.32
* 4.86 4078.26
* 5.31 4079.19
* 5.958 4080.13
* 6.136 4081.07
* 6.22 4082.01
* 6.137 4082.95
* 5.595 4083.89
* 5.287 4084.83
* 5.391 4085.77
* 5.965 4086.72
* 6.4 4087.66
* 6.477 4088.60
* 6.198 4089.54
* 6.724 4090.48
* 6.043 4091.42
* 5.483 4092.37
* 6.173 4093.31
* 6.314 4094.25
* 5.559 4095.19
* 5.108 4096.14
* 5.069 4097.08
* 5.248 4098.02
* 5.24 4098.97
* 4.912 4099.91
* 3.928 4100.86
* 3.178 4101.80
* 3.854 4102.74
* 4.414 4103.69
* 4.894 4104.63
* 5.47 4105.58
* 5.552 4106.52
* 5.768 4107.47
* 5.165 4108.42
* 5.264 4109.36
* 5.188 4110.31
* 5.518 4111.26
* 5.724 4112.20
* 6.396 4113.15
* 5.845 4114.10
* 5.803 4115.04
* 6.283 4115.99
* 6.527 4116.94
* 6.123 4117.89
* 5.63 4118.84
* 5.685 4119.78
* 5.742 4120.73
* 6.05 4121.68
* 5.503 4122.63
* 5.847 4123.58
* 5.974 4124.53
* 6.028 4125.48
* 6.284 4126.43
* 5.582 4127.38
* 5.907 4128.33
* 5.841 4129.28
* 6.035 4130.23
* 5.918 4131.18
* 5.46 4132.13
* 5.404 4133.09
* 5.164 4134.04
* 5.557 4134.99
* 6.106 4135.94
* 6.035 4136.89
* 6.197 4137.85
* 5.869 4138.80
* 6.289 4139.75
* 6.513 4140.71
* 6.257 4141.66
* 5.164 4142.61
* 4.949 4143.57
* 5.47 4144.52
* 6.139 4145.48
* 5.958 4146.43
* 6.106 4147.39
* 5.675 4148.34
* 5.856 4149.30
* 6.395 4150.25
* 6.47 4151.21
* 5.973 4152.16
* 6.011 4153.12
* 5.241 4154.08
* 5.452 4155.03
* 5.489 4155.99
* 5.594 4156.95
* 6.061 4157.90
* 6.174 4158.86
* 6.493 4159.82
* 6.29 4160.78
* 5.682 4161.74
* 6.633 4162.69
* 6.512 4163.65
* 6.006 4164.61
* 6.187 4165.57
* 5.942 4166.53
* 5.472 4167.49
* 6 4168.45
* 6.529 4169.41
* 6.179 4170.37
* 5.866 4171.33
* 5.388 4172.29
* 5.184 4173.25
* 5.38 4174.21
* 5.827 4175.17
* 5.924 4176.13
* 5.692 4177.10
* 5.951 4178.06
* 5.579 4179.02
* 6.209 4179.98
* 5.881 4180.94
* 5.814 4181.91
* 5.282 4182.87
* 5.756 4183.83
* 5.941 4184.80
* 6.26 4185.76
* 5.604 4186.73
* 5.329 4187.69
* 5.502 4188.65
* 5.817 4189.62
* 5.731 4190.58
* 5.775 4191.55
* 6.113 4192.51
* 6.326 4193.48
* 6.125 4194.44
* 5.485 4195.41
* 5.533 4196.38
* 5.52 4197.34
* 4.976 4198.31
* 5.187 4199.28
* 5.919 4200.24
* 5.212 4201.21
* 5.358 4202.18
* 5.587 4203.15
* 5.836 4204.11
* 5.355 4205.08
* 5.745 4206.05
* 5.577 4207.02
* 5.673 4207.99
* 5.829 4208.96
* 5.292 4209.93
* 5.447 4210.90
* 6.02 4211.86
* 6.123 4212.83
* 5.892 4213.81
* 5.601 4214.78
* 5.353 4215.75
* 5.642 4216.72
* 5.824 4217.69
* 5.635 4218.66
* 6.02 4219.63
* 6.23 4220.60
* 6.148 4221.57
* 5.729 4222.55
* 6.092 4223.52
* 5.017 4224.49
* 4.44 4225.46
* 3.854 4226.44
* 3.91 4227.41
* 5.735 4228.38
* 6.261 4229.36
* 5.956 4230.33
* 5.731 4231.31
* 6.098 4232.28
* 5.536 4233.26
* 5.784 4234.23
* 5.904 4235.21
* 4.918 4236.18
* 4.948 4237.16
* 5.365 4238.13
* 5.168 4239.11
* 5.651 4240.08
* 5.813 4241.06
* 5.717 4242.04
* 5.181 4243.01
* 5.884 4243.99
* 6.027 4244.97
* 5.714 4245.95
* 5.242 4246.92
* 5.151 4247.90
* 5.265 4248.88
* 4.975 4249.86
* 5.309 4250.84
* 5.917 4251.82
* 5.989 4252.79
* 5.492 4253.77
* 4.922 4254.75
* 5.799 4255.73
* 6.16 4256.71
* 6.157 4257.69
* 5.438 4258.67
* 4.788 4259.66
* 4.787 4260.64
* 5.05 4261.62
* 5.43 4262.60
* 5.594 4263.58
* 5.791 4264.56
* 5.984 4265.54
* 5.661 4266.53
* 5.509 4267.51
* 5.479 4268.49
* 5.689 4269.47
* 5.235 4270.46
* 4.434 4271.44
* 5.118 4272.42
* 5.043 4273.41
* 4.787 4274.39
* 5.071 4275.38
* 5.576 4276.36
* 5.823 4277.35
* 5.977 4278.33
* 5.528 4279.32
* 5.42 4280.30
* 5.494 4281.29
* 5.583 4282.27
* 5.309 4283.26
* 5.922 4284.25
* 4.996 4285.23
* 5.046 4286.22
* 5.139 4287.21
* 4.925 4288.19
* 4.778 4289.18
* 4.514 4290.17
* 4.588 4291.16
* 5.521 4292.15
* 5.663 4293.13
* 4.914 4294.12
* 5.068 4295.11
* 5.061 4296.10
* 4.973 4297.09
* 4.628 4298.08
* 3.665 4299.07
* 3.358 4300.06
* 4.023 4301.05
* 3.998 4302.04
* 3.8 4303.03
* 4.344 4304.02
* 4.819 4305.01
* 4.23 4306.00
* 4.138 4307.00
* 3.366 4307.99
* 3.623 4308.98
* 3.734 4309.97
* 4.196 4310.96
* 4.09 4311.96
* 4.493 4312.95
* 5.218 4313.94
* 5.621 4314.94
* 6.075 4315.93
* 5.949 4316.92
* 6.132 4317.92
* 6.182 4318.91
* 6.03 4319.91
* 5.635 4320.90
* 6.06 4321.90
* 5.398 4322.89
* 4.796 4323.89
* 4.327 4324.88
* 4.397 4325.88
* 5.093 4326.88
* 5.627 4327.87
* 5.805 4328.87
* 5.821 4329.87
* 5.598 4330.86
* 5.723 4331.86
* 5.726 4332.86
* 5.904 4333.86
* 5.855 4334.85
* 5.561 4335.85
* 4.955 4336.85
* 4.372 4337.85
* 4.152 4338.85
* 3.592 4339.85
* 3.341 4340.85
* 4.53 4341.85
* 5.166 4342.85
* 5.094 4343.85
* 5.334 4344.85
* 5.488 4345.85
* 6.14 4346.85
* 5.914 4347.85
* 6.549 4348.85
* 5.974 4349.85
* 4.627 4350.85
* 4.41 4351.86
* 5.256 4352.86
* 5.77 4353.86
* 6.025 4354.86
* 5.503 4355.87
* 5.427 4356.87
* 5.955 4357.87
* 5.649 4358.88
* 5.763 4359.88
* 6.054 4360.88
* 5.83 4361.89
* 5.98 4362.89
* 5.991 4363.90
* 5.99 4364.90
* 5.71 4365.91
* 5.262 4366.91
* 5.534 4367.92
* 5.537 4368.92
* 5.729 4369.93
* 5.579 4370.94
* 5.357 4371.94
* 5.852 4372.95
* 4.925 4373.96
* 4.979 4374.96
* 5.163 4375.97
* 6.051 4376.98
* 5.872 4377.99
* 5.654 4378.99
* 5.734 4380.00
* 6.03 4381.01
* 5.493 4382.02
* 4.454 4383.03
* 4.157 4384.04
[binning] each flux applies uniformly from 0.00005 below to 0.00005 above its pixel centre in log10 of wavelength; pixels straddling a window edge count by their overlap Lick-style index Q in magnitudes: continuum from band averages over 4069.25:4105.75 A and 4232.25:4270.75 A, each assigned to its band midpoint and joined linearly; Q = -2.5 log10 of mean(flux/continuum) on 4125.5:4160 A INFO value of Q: -0.07 mag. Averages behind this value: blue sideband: 5.46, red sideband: 5.51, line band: 5.86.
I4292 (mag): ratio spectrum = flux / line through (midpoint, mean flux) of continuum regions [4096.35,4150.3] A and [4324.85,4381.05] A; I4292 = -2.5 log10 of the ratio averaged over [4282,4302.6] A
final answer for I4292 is 0.137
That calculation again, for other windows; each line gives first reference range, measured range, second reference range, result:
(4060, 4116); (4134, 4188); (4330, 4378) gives -0.08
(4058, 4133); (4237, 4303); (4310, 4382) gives 0.05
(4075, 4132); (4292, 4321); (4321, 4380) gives 0.15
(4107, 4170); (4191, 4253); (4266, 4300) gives -0.02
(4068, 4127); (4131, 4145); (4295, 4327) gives -0.06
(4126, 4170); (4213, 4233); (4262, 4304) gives -0.02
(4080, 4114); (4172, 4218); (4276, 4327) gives -0.09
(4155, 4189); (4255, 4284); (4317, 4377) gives 0.04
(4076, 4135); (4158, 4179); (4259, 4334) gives -0.10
